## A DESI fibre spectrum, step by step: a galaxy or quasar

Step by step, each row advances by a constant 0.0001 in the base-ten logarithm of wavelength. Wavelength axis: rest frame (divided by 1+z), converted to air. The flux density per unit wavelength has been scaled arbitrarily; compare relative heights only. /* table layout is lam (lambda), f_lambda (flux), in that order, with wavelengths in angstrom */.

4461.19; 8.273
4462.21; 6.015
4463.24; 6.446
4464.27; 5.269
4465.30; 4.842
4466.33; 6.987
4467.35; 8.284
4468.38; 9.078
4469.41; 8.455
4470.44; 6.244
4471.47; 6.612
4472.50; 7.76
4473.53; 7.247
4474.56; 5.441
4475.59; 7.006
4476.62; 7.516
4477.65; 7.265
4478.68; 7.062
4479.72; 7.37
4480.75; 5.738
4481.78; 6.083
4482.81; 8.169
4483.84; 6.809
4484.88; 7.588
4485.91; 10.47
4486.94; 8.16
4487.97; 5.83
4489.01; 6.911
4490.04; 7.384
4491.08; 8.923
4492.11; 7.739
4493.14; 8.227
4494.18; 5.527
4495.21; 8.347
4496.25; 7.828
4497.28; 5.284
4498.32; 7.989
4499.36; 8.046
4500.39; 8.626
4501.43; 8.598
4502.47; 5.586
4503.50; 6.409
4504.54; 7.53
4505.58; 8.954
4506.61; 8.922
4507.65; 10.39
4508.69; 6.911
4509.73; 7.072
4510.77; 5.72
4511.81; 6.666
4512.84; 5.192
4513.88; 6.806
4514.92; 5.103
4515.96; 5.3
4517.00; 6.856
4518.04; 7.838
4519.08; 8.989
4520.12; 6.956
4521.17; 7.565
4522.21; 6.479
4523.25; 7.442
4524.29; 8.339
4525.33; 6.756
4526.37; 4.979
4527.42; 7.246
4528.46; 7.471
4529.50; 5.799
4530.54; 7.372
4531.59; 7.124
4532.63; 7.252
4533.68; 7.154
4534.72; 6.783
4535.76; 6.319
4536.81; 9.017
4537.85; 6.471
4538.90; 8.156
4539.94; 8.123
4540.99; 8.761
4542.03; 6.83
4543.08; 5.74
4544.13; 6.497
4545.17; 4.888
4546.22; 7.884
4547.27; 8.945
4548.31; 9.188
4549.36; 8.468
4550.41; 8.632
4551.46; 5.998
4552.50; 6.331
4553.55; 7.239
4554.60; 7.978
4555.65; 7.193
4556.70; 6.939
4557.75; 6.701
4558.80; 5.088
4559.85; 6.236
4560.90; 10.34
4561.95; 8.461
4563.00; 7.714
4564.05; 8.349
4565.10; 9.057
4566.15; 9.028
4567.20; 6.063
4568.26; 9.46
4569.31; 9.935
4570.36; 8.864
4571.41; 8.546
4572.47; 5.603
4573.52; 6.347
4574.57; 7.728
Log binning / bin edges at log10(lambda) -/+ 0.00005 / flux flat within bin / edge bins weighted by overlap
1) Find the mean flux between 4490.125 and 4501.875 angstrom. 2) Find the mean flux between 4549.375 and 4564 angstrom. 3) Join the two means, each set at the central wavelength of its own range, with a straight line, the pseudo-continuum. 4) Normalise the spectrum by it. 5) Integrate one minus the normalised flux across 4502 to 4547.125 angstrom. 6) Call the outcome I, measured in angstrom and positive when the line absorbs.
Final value 2.8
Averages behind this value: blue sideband 7.72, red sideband 7.37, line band 7.08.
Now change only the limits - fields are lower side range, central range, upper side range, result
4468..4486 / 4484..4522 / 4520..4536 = -1.54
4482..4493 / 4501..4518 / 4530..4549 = 1.32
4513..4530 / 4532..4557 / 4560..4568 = 0.93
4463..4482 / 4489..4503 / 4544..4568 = -0.86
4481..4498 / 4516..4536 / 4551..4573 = 1.32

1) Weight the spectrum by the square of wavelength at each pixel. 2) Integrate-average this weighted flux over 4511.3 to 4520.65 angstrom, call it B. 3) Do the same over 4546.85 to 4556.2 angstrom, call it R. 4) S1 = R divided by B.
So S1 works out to 1.19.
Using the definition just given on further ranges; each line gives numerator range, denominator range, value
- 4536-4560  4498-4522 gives 1.02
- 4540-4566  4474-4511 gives 1.04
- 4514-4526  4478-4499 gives 0.97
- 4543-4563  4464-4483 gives 1.09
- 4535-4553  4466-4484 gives 1.07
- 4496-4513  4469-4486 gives 1.05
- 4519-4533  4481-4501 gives 0.95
